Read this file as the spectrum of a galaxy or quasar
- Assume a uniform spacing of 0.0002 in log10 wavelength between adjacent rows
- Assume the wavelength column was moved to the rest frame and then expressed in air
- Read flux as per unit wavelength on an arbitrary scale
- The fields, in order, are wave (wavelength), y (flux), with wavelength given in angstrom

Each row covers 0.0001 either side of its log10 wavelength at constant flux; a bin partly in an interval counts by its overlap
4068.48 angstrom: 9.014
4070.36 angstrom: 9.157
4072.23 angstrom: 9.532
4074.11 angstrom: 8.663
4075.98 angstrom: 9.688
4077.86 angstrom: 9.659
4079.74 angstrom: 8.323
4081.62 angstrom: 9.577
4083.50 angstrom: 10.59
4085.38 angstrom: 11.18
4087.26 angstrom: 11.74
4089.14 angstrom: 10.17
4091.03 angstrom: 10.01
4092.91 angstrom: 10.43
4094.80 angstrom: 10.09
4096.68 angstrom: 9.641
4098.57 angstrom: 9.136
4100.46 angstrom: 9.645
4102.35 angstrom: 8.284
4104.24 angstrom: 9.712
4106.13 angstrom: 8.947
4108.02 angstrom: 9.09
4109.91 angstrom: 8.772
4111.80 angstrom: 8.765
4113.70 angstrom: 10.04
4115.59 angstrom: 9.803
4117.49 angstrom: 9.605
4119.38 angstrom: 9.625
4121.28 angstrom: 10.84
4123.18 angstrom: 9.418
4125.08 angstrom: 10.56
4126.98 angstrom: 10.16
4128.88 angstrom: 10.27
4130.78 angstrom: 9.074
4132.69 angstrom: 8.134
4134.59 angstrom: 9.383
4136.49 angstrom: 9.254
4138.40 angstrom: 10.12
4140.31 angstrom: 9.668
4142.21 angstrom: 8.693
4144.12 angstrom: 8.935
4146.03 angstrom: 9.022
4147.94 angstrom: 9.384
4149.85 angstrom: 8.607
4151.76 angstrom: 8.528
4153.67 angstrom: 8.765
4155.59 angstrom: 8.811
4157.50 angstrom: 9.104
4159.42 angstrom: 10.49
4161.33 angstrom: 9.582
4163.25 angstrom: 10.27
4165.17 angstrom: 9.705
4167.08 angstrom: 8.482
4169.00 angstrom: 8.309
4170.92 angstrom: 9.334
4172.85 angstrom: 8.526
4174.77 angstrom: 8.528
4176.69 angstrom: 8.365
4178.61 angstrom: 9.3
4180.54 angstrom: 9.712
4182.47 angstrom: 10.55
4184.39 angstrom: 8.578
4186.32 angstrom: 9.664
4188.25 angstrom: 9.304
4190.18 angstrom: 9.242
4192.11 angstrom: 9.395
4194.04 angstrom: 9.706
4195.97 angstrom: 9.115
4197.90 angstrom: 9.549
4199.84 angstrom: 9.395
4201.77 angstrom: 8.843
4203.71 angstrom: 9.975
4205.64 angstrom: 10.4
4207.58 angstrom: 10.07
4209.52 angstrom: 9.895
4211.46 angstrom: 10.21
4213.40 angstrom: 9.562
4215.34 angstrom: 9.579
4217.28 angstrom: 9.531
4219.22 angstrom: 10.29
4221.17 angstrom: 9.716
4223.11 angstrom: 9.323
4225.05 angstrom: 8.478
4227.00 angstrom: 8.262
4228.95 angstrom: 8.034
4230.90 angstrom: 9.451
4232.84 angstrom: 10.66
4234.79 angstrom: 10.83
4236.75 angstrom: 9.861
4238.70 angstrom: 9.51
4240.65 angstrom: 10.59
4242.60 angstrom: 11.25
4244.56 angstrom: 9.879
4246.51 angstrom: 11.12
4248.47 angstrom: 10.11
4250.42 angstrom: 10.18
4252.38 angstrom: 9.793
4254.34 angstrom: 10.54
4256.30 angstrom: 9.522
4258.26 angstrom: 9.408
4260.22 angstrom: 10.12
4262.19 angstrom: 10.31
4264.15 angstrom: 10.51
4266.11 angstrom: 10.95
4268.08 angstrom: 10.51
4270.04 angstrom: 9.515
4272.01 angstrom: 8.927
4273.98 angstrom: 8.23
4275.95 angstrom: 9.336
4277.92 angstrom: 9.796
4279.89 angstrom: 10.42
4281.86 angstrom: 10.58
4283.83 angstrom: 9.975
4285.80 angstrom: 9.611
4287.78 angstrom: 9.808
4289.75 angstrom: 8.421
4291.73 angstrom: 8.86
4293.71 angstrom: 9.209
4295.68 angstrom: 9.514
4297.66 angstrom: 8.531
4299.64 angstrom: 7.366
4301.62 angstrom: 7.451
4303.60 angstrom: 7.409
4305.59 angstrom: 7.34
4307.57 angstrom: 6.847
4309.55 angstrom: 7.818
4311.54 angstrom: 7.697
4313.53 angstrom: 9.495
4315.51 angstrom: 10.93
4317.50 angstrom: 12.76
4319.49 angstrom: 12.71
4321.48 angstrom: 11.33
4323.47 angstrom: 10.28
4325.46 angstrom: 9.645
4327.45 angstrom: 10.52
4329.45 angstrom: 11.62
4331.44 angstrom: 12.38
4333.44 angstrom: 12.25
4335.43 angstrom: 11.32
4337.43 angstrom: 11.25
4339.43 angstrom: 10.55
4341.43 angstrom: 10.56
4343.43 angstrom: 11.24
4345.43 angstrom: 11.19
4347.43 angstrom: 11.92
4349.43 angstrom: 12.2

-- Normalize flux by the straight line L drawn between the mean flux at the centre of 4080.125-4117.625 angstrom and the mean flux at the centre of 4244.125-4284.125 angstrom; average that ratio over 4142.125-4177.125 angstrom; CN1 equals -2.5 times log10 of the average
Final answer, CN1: 0.09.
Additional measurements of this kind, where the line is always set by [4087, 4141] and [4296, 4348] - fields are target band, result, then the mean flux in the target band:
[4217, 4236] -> 0.05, 9.46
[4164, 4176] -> 0.11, 8.83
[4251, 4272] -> -0.01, 10.1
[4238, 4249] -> -0.06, 10.4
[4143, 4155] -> 0.10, 8.86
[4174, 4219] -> 0.03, 9.52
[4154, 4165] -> 0.02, 9.6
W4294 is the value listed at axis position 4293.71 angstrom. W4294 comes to 9.209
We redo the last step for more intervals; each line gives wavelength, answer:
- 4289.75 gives 8.421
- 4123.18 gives 9.418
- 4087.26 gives 11.74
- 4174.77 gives 8.528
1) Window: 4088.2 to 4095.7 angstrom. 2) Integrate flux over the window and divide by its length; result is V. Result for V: 10.2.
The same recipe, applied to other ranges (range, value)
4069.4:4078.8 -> 9.34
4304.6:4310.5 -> 7.34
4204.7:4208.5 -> 10.2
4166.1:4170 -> 8.43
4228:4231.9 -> 8.78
